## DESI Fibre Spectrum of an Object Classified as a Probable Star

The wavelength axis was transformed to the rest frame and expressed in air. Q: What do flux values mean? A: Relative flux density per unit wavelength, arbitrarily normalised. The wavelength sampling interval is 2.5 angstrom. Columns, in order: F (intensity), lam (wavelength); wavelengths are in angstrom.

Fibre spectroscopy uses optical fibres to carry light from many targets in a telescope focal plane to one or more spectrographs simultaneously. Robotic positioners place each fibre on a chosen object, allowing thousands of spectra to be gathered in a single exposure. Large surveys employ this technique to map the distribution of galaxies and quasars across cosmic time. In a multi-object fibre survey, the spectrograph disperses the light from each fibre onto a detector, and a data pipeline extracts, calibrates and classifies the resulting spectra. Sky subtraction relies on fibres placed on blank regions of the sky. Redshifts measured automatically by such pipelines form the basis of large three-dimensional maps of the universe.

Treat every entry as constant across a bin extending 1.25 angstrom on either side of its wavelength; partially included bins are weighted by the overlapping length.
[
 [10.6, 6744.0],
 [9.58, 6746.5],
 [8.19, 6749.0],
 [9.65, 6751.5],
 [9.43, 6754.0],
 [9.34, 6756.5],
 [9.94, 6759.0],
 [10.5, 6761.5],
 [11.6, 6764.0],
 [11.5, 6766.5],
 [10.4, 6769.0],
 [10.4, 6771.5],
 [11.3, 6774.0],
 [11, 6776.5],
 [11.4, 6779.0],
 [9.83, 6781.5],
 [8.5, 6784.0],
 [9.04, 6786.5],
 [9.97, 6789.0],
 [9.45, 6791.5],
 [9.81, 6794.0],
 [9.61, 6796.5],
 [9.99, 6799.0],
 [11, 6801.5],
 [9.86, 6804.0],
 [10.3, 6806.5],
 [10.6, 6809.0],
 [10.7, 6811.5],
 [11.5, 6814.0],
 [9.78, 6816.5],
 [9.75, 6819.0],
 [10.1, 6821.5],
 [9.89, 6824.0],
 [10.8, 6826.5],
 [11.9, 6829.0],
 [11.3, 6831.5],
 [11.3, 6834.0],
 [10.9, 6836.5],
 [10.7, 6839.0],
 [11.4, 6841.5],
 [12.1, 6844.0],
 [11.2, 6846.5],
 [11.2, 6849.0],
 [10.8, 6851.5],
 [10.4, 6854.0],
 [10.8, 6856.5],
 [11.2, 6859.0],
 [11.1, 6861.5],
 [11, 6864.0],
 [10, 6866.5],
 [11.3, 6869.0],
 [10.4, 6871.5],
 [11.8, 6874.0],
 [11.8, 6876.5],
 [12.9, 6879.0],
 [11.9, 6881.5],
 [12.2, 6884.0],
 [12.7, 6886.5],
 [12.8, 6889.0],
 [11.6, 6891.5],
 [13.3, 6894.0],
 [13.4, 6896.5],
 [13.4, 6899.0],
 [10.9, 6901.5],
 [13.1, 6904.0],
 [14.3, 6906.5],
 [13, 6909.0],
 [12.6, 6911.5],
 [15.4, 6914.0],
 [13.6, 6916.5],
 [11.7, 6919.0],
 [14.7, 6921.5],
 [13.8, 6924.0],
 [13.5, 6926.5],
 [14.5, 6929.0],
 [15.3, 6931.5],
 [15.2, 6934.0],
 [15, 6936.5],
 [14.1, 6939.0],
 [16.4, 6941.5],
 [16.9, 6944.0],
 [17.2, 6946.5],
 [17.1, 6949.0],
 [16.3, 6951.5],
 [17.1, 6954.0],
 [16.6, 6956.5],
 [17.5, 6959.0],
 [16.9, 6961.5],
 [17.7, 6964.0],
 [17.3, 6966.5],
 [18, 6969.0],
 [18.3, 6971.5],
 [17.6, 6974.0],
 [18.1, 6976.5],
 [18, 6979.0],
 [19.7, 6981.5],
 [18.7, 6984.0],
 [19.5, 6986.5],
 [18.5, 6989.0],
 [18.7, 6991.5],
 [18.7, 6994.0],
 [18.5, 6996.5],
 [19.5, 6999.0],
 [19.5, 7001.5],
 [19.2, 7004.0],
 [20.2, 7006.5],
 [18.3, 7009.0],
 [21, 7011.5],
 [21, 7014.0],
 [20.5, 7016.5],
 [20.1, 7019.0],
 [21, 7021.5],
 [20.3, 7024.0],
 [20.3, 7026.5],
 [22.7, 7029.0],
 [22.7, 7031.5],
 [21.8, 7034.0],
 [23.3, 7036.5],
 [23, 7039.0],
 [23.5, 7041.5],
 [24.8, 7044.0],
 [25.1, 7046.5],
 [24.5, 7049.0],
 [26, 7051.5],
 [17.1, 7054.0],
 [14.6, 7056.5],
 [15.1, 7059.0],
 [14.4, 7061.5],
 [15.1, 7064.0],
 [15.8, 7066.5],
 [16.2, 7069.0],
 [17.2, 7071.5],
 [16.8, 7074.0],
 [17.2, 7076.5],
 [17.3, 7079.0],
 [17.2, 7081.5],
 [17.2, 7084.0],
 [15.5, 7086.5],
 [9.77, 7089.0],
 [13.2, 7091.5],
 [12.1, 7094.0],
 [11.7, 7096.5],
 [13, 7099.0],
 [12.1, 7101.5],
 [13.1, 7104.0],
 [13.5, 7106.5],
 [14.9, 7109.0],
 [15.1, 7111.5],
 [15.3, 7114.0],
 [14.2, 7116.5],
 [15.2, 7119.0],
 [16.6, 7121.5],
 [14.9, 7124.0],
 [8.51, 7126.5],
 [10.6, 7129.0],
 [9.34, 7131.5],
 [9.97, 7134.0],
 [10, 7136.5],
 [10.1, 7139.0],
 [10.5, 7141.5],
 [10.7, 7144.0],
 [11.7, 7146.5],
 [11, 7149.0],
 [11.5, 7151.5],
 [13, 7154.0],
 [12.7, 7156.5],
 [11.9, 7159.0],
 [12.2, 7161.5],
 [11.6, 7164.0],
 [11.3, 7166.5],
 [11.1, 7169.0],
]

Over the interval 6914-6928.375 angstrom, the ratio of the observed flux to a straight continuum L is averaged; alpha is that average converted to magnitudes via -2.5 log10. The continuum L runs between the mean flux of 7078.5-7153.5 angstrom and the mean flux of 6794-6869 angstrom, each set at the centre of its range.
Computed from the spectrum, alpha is -0.20 mag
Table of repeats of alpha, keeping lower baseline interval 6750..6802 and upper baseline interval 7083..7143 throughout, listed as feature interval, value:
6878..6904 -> -0.14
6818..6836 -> -0.02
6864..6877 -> -0.01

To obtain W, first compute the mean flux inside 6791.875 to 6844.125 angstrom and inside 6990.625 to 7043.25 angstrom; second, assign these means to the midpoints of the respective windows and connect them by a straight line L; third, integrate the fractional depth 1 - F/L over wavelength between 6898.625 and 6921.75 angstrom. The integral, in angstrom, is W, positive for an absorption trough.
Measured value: 3.14 angstrom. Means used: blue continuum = 10.6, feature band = 13.2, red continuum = 20.7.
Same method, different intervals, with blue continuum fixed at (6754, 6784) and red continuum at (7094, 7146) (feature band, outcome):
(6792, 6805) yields 0.8 angstrom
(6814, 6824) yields 0.7 angstrom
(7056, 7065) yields -2.0 angstrom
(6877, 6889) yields -1.4 angstrom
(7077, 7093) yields -3.7 angstrom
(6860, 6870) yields 0.2 angstrom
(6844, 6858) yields 0.0 angstrom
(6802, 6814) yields 0.2 angstrom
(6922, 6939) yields -4.7 angstrom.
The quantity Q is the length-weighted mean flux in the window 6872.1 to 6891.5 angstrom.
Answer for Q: 12.2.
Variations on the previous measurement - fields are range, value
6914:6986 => 16.3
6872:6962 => 14.1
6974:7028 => 19.5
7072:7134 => 13.9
